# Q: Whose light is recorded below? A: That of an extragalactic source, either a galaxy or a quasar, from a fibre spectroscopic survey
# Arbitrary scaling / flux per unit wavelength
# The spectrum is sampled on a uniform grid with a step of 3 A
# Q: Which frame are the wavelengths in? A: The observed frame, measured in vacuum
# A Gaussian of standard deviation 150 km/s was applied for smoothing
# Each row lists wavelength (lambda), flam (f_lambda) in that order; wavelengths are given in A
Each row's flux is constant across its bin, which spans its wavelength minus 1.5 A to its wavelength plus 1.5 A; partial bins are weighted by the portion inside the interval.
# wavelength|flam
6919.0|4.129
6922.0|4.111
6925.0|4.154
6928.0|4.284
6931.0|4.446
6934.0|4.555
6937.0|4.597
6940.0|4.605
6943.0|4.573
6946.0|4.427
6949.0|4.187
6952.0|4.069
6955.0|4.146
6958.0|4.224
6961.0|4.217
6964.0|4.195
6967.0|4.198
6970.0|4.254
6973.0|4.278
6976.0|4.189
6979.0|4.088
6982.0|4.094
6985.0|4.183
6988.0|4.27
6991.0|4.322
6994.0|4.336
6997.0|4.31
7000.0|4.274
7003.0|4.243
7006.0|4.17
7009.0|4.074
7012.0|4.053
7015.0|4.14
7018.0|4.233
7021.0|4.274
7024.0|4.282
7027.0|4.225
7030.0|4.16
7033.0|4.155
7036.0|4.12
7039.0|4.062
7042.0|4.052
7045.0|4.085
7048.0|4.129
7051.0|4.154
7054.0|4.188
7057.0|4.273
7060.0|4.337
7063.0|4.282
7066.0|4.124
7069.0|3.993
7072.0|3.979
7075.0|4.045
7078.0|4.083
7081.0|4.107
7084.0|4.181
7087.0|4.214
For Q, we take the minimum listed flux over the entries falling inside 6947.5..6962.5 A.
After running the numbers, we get 4.069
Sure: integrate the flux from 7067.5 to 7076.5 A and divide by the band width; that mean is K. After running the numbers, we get 4.01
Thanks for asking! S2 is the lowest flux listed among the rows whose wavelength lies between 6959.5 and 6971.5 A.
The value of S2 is 4.195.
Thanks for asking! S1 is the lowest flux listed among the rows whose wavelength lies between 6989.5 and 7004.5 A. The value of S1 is 4.243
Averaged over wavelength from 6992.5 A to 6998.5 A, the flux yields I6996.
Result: 4.32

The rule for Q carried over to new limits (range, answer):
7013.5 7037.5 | 4.12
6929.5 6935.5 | 4.446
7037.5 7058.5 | 4.052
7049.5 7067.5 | 4.124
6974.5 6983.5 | 4.088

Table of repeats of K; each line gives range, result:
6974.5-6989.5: 4.16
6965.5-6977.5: 4.23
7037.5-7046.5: 4.07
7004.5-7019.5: 4.13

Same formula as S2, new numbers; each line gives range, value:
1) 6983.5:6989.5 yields 4.183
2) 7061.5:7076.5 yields 3.979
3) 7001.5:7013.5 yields 4.053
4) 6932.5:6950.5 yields 4.187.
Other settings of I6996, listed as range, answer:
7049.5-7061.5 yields 4.24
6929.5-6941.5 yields 4.55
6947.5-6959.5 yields 4.16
